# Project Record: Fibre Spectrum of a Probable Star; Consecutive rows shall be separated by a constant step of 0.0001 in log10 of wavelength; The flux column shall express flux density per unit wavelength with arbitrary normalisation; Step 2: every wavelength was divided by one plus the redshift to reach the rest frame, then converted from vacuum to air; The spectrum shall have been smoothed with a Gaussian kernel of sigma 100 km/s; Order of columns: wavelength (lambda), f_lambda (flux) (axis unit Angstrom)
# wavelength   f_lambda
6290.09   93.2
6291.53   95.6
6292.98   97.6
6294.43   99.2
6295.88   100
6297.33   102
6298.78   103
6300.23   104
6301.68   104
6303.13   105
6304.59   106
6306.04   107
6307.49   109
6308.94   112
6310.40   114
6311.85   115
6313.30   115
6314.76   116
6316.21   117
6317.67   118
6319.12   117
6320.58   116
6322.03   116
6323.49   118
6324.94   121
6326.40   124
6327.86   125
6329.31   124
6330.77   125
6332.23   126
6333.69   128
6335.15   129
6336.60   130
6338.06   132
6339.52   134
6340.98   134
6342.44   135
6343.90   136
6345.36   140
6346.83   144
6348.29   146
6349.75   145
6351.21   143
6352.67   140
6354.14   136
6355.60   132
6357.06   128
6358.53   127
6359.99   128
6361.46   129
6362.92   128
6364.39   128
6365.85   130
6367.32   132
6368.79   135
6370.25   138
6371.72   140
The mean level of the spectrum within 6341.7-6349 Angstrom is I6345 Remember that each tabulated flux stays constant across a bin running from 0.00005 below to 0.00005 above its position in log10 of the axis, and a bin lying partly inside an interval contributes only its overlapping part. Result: 140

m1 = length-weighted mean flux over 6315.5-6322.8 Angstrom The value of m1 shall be 117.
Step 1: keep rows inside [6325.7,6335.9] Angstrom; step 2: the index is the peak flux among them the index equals 129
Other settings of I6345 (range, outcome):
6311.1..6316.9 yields 116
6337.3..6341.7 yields 133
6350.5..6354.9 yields 140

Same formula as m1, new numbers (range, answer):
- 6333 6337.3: 129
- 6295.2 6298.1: 101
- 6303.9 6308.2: 107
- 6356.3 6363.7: 128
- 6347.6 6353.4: 144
